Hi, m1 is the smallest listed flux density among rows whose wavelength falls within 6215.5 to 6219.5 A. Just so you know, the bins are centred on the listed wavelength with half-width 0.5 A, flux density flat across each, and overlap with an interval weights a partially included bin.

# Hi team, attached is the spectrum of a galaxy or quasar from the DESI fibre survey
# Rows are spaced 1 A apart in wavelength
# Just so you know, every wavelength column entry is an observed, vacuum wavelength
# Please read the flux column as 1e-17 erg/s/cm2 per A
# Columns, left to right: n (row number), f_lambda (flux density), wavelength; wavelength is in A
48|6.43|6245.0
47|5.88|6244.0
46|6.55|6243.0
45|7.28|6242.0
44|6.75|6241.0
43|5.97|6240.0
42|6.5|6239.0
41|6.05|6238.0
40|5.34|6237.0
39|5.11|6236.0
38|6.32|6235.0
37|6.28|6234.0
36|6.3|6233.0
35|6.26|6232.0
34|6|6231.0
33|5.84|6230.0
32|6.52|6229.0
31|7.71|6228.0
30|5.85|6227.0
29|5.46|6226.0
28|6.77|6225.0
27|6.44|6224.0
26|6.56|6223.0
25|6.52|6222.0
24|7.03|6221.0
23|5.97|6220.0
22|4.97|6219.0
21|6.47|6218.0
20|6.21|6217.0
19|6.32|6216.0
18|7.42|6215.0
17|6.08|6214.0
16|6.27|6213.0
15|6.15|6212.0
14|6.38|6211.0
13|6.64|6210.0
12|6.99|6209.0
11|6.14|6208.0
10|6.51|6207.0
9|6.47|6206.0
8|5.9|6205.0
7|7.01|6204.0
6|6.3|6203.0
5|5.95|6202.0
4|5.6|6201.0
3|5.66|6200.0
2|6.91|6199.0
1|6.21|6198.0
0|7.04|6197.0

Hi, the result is 4.97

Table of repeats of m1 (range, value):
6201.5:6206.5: 5.9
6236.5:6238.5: 5.34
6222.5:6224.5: 6.44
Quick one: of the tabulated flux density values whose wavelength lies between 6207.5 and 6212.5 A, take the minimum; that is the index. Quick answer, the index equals 6.14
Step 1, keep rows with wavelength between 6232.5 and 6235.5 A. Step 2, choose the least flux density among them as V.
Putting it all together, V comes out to 6.28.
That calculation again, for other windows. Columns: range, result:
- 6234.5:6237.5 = 5.11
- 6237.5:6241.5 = 5.97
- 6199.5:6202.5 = 5.6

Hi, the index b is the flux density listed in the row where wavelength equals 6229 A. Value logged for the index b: 6.52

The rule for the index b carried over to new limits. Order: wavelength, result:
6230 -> 5.84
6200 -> 5.66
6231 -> 6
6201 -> 5.6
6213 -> 6.27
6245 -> 6.43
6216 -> 6.32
